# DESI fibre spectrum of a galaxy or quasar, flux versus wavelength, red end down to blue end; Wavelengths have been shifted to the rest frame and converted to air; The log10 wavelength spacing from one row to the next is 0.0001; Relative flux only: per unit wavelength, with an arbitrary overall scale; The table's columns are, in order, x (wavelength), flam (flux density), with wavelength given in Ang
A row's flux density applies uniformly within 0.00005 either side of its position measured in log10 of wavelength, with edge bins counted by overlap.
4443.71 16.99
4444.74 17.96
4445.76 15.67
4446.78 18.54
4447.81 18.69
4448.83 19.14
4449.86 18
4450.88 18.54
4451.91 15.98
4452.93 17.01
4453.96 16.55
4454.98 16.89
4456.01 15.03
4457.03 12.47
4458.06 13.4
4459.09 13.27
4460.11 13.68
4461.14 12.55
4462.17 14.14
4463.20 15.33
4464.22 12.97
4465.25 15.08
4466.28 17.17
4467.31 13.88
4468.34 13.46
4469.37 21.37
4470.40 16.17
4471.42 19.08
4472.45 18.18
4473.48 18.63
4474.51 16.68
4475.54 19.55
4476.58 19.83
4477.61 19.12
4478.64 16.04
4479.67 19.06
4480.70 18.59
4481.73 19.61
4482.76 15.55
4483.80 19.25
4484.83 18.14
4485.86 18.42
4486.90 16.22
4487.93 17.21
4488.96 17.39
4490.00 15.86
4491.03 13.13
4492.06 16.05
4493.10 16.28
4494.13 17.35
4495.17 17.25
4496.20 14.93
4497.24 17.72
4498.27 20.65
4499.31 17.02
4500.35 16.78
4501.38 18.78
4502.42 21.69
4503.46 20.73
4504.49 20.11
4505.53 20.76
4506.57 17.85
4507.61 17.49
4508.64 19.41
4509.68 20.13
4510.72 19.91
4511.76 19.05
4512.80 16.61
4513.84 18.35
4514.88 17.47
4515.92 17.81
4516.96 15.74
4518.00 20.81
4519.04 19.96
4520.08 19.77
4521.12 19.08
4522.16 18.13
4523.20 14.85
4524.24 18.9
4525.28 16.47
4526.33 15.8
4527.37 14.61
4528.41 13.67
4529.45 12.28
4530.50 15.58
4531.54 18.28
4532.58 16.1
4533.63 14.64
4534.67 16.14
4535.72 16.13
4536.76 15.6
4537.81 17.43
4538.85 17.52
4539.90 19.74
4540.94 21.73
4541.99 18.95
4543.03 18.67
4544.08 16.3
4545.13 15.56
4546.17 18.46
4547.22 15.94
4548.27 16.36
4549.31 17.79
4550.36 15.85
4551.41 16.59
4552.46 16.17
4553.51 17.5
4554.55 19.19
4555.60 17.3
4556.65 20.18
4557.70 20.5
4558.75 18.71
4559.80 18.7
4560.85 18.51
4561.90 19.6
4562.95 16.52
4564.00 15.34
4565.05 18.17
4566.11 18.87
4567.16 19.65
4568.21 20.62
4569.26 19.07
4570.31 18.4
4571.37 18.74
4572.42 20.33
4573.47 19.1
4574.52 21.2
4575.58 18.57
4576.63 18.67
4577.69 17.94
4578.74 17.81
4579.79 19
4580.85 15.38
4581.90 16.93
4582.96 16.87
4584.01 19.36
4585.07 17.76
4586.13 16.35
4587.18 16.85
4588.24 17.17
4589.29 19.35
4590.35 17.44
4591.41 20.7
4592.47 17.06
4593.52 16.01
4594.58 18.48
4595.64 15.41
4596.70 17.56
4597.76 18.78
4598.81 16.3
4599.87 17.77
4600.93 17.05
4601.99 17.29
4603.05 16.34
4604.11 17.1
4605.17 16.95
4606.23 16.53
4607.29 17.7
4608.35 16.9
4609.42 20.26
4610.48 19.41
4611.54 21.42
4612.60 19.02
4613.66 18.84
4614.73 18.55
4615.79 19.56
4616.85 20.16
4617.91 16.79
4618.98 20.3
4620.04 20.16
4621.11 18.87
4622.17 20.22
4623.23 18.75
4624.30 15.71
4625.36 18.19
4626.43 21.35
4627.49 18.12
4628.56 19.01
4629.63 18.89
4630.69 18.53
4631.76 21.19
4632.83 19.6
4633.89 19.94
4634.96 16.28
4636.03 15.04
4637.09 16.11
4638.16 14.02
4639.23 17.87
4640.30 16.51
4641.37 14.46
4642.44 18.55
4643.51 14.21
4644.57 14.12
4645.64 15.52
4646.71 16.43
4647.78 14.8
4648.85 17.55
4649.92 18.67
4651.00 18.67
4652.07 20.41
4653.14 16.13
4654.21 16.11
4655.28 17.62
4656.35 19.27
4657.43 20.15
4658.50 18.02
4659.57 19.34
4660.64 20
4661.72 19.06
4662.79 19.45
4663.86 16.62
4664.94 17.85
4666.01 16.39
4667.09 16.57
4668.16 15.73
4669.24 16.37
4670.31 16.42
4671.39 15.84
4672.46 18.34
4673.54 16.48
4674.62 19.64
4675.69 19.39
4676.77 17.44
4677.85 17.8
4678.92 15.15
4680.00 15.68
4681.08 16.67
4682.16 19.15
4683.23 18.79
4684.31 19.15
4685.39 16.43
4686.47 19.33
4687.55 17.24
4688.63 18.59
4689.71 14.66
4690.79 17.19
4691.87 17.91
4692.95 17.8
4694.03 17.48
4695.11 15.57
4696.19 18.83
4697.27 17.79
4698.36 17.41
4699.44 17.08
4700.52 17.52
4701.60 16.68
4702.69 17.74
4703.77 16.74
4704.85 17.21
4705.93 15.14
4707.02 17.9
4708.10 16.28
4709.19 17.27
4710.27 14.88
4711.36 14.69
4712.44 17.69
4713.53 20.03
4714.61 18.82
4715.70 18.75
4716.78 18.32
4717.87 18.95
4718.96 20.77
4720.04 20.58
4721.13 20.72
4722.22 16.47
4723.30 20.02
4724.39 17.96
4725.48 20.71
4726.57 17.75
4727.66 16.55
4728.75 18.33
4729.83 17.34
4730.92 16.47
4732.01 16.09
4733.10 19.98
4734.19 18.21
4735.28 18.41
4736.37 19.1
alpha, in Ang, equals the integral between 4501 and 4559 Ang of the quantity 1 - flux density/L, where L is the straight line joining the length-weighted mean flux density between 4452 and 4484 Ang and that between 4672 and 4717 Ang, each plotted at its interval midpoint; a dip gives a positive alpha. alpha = -3.7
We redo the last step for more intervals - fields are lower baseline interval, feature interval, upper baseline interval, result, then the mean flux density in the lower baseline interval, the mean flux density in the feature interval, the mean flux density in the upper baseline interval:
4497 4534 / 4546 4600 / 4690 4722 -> -0.6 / 17.9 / 18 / 17.7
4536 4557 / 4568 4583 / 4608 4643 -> -0.6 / 17.6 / 18.6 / 18.4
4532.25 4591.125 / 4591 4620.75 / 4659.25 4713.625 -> -0.7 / 17.9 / 18.2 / 17.3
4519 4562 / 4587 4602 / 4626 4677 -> -0.1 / 17.3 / 17.6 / 17.6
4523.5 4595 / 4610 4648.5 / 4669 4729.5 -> -0.6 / 17.7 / 18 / 17.7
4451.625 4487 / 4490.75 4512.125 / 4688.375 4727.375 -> -2.0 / 16.5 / 18.3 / 17.8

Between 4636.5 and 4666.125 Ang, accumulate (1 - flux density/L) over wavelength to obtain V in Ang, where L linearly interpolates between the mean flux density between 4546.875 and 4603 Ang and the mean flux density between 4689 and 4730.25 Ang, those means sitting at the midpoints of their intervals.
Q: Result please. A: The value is 0.9 Ang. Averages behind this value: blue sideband 18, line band 17.3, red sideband 17.7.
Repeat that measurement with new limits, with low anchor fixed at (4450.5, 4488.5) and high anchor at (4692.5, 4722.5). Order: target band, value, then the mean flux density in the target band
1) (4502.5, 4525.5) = -2.6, 18.7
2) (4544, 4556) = 0.0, 16.9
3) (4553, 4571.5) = -1.8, 18.6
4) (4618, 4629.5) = -1.1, 19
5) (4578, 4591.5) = -0.4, 17.7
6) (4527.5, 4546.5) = 0.2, 16.8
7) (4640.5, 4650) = 0.8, 15.9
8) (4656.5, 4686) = -0.3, 17.7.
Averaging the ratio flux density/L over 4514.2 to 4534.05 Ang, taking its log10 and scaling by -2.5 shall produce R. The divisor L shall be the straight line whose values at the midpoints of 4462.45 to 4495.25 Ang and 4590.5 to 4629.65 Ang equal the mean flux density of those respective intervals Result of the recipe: 0.04 mag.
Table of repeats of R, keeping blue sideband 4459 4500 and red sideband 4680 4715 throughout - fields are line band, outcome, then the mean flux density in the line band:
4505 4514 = -0.12 mag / 18.8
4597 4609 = 0.00 mag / 17.2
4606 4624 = -0.11 mag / 19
